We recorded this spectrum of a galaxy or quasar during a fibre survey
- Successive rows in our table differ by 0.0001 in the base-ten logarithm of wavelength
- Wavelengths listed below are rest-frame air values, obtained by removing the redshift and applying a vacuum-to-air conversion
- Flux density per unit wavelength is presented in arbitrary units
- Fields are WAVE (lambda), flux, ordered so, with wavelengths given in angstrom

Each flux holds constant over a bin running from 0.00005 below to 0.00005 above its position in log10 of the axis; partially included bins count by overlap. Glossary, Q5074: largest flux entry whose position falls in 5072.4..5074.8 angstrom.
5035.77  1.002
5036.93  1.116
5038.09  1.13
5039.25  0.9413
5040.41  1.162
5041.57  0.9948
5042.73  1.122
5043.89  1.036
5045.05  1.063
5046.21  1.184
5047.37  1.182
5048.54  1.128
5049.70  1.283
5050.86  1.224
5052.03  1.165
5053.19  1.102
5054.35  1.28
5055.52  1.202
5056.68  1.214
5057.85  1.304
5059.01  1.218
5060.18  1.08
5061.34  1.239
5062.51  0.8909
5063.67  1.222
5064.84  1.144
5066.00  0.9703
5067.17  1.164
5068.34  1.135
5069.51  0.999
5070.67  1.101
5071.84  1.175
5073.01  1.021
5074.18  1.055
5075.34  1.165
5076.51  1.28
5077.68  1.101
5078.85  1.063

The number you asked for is 1.055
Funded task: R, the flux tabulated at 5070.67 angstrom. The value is 1.101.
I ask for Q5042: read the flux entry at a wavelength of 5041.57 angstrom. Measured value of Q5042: 0.9948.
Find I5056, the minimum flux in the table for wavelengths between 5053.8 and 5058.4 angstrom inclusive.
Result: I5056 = 1.202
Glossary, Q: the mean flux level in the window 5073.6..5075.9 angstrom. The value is 1.11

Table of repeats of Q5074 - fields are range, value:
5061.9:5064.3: 1.222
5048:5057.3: 1.283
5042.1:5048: 1.184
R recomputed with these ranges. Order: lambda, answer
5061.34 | 1.239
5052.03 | 1.165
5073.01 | 1.021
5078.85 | 1.063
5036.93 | 1.116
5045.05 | 1.063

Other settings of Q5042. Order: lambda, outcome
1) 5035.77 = 1.002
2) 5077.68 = 1.101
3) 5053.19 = 1.102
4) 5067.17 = 1.164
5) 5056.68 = 1.214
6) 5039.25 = 0.9413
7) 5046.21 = 1.184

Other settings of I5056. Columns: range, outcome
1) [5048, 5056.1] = 1.102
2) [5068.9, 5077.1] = 0.999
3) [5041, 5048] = 0.9948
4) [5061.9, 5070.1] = 0.8909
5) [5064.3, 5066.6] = 0.9703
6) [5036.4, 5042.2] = 0.9413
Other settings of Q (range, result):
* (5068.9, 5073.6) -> 1.07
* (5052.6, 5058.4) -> 1.22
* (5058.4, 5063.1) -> 1.11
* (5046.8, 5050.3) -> 1.2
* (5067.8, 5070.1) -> 1.07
